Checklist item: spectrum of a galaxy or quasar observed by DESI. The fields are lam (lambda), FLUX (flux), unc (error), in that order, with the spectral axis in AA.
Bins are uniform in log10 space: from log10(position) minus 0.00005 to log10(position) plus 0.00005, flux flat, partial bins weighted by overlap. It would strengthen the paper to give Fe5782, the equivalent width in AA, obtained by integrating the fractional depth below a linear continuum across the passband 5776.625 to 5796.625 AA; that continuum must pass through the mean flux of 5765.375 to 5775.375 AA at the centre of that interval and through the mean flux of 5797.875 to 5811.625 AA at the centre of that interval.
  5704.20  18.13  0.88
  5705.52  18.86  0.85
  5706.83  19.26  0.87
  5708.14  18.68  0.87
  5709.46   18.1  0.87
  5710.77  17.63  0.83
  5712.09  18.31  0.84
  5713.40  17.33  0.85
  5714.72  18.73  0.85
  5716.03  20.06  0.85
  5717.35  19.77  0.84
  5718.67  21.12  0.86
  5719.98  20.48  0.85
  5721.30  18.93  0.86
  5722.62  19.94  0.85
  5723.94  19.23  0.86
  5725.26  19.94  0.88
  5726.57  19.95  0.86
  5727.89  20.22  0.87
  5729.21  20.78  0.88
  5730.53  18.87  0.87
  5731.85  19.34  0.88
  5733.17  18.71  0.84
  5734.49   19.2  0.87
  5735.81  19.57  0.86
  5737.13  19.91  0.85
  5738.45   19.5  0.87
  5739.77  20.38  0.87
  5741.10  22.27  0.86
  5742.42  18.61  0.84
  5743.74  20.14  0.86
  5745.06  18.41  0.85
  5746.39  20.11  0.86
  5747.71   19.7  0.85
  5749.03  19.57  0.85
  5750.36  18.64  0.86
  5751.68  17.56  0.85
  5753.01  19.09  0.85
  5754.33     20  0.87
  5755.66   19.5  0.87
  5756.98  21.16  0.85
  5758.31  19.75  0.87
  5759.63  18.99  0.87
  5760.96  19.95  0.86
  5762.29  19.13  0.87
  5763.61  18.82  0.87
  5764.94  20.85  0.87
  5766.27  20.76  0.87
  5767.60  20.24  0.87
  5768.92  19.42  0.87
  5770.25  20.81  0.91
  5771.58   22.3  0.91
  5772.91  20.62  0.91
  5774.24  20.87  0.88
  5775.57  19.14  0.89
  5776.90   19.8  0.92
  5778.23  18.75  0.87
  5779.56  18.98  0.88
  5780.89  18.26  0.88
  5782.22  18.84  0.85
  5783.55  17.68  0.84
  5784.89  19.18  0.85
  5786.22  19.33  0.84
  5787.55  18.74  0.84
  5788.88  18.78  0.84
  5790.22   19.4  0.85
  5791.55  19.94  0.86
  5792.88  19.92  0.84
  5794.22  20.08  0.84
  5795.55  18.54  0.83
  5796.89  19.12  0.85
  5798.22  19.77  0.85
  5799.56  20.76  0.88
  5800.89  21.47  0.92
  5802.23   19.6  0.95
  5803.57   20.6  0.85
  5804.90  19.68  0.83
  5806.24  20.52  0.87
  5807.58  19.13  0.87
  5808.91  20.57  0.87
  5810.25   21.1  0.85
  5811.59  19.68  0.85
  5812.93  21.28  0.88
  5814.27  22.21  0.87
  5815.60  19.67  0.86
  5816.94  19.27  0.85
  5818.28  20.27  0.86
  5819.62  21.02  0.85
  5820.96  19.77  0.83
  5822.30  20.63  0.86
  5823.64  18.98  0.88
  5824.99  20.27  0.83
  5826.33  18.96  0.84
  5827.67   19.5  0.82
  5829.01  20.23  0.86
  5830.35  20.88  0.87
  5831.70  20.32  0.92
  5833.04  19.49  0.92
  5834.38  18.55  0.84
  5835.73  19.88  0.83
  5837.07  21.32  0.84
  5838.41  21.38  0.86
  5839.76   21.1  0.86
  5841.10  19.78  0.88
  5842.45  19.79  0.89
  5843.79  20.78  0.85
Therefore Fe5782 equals 1.4 AA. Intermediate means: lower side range 20.6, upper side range 20.3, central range 19.1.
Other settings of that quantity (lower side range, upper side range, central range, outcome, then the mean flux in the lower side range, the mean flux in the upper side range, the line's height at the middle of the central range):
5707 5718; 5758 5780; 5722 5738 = -0.51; 18.6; 20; 19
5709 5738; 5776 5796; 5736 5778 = -1.38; 19.4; 19.1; 19.2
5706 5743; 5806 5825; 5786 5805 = 0.36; 19.5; 20.3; 20.1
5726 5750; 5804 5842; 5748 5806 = 0.85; 19.7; 20.2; 19.9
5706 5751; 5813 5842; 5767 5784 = 0.09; 19.5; 20.2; 19.8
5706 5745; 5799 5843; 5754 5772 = -0.30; 19.5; 20.2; 19.8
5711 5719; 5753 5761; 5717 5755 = -0.43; 19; 19.8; 19.4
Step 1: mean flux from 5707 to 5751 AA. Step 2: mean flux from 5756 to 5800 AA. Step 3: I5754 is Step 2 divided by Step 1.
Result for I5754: 1.01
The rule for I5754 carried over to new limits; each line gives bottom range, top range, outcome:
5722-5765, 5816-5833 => 1.02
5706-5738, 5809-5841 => 1.05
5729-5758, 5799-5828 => 1.03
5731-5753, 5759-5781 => 1.02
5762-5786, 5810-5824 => 1.03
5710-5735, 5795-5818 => 1.04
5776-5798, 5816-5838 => 1.05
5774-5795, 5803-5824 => 1.06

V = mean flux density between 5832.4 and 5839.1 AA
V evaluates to 20.1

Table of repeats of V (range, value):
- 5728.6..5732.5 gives 19.6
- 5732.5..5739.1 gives 19.4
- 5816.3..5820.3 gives 20.2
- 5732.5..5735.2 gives 19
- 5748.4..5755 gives 18.9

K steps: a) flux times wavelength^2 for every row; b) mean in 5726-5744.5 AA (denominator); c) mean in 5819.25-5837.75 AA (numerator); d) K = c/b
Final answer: 1.04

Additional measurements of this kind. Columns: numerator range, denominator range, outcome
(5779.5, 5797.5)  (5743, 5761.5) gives 0.99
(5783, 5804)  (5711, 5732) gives 1.03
